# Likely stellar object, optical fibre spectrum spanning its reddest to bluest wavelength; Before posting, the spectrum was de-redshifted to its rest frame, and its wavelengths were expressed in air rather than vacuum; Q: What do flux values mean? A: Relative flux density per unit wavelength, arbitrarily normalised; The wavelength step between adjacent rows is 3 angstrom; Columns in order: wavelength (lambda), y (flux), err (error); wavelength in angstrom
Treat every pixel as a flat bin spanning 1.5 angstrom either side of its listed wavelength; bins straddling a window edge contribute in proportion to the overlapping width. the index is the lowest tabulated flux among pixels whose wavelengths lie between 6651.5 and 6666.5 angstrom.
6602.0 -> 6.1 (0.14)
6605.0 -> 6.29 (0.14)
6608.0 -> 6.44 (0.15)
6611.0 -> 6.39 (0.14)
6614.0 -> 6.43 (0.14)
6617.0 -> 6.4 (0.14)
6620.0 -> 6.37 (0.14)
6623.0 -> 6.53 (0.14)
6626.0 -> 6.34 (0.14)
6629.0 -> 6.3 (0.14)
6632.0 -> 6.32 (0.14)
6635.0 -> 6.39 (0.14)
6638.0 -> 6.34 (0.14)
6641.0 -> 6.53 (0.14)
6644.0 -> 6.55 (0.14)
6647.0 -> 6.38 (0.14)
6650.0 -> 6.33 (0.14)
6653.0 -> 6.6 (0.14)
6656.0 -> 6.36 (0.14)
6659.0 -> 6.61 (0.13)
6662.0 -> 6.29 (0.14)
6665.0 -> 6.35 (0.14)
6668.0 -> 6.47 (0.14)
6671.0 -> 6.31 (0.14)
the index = 6.29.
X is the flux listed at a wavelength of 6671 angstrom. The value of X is 6.31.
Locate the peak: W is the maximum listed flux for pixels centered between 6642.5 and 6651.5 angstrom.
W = 6.55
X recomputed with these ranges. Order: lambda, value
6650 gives 6.33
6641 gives 6.53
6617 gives 6.4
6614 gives 6.43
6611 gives 6.39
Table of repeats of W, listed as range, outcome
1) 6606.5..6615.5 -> 6.44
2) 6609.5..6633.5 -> 6.53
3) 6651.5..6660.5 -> 6.61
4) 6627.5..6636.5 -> 6.39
